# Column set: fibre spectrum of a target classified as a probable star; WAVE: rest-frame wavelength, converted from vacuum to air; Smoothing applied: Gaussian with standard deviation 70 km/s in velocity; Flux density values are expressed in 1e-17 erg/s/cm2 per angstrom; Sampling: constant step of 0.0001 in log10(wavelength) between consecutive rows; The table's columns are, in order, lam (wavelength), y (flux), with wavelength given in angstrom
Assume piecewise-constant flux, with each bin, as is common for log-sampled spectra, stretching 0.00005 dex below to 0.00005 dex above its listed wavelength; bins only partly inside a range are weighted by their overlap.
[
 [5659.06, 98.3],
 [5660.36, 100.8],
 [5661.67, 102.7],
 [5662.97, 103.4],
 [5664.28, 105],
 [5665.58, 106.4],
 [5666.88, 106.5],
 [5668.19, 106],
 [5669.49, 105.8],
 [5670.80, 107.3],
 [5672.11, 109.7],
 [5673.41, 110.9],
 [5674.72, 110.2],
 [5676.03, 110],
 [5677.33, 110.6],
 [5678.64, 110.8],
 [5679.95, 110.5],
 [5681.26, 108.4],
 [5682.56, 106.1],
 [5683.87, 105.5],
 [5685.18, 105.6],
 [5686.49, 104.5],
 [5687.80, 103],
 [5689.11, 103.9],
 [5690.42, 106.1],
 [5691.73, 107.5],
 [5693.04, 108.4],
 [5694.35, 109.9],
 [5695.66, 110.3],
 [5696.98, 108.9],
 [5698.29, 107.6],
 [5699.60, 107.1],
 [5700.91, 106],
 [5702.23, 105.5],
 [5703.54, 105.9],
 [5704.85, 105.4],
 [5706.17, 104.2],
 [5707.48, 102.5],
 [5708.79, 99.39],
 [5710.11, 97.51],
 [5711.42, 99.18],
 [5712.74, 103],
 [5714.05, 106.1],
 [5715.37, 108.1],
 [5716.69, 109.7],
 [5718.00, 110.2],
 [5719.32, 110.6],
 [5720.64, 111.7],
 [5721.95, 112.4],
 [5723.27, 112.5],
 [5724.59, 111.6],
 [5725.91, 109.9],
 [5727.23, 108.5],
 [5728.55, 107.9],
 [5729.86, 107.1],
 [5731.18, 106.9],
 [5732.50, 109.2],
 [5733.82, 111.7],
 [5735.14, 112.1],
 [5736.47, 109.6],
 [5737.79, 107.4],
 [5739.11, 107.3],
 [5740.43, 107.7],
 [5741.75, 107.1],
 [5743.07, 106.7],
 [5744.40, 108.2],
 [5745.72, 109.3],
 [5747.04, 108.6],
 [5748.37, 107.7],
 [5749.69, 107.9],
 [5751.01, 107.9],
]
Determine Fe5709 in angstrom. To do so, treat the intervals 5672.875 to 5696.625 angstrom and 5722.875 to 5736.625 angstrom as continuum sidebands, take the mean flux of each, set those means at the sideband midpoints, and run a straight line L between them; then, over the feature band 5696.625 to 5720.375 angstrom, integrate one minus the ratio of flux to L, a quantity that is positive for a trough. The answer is 0.7 angstrom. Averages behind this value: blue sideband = 108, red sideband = 110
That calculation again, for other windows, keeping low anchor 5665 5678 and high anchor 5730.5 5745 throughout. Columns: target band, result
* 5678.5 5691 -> 0.2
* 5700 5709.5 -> 0.4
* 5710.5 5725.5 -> 0.0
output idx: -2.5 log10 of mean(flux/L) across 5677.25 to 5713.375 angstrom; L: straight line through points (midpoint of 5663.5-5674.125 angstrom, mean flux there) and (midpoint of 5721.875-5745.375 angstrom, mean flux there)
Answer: 0.02 mag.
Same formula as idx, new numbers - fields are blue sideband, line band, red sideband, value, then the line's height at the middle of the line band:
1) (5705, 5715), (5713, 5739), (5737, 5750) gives -0.047 mag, 105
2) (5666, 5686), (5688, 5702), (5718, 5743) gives 0.013 mag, 109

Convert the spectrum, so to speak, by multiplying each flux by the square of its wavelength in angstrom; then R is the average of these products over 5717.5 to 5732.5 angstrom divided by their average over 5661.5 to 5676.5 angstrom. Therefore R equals 1.0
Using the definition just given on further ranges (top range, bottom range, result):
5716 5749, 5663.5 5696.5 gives 1.03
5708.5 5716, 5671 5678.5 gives 0.94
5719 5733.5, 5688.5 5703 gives 1.03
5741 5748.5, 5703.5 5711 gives 1.07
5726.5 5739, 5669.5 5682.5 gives 1.01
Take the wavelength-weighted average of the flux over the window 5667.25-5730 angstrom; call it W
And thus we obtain 107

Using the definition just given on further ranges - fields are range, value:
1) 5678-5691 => 106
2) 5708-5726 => 107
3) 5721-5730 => 110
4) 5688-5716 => 105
